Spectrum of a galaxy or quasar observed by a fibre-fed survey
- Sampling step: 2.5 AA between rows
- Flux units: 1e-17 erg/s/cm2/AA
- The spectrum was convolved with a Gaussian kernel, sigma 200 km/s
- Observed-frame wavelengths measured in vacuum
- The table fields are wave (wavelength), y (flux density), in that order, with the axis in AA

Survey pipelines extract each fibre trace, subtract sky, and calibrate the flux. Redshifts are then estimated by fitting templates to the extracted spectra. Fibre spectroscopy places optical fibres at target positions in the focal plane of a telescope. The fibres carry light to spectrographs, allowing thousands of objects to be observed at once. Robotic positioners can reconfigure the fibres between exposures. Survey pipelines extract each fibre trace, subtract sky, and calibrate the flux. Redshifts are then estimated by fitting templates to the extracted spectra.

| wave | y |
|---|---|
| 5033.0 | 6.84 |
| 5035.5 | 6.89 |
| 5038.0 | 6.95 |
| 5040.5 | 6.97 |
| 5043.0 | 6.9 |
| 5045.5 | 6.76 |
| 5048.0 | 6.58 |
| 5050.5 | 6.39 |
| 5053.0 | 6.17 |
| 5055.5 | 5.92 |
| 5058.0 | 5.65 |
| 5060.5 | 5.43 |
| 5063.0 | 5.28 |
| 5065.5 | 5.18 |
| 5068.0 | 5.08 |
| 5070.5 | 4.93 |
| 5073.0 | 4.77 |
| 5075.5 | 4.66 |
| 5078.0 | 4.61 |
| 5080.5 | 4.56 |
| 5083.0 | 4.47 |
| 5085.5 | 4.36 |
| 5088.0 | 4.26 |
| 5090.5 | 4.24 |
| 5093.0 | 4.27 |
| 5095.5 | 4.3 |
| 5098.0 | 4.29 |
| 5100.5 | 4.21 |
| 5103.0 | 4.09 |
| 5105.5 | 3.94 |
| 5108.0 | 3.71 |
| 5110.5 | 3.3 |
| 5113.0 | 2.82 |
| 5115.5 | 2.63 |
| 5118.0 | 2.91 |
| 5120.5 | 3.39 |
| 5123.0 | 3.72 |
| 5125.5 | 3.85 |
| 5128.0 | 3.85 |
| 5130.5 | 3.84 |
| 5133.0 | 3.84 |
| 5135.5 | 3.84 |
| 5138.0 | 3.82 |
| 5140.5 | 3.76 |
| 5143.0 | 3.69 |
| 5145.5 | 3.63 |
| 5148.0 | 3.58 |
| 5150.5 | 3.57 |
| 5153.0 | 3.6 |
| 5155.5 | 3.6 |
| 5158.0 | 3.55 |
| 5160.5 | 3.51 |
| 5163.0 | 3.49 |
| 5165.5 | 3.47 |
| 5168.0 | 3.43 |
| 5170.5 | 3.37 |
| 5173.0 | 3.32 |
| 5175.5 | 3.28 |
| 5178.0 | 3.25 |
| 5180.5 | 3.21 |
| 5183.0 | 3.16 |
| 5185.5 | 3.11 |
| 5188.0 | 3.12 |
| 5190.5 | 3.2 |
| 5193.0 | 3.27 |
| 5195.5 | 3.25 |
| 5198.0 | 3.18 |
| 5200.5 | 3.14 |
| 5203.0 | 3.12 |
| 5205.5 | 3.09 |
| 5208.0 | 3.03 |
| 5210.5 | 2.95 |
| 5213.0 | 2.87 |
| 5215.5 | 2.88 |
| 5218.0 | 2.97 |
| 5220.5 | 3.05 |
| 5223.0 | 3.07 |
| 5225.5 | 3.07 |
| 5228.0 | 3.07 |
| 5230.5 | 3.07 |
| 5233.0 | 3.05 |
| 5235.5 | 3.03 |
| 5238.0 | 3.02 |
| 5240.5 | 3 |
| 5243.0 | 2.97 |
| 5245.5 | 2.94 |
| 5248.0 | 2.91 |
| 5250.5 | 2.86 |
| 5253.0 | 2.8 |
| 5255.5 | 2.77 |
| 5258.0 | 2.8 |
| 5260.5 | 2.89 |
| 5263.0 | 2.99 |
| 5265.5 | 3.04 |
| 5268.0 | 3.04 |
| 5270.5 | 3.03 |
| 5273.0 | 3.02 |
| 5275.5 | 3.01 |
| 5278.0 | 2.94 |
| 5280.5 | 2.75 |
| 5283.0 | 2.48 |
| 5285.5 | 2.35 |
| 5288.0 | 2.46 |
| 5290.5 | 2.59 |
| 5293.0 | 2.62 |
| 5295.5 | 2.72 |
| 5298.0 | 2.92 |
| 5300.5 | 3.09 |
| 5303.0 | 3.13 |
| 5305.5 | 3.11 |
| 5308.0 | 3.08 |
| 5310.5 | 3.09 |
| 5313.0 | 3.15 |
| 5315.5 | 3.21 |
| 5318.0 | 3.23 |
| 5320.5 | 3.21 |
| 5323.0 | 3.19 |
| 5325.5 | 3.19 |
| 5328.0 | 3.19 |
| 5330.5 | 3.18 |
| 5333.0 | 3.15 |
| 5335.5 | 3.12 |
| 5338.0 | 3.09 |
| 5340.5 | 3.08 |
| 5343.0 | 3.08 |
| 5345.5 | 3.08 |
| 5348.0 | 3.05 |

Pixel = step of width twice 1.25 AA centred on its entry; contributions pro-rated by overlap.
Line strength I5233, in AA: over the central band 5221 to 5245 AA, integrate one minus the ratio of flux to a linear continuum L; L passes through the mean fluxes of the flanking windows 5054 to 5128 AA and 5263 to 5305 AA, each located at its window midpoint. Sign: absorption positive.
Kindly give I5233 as 1.39 AA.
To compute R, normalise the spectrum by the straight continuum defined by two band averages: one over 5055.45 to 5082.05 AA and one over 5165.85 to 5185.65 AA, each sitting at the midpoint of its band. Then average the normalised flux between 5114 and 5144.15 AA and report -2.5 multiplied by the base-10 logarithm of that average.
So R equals 0.13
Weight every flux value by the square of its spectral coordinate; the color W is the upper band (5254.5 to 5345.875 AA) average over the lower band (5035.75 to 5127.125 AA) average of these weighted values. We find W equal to 0.68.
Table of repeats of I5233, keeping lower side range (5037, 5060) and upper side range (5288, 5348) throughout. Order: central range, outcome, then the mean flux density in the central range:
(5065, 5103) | 9.4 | 4.52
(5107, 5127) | 8.2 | 3.29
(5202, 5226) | 7.4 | 3.01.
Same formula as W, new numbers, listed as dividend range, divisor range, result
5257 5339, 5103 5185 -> 0.90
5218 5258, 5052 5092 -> 0.64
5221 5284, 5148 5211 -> 0.92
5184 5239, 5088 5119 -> 0.85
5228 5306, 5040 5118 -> 0.65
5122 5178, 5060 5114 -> 0.84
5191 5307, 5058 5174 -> 0.78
